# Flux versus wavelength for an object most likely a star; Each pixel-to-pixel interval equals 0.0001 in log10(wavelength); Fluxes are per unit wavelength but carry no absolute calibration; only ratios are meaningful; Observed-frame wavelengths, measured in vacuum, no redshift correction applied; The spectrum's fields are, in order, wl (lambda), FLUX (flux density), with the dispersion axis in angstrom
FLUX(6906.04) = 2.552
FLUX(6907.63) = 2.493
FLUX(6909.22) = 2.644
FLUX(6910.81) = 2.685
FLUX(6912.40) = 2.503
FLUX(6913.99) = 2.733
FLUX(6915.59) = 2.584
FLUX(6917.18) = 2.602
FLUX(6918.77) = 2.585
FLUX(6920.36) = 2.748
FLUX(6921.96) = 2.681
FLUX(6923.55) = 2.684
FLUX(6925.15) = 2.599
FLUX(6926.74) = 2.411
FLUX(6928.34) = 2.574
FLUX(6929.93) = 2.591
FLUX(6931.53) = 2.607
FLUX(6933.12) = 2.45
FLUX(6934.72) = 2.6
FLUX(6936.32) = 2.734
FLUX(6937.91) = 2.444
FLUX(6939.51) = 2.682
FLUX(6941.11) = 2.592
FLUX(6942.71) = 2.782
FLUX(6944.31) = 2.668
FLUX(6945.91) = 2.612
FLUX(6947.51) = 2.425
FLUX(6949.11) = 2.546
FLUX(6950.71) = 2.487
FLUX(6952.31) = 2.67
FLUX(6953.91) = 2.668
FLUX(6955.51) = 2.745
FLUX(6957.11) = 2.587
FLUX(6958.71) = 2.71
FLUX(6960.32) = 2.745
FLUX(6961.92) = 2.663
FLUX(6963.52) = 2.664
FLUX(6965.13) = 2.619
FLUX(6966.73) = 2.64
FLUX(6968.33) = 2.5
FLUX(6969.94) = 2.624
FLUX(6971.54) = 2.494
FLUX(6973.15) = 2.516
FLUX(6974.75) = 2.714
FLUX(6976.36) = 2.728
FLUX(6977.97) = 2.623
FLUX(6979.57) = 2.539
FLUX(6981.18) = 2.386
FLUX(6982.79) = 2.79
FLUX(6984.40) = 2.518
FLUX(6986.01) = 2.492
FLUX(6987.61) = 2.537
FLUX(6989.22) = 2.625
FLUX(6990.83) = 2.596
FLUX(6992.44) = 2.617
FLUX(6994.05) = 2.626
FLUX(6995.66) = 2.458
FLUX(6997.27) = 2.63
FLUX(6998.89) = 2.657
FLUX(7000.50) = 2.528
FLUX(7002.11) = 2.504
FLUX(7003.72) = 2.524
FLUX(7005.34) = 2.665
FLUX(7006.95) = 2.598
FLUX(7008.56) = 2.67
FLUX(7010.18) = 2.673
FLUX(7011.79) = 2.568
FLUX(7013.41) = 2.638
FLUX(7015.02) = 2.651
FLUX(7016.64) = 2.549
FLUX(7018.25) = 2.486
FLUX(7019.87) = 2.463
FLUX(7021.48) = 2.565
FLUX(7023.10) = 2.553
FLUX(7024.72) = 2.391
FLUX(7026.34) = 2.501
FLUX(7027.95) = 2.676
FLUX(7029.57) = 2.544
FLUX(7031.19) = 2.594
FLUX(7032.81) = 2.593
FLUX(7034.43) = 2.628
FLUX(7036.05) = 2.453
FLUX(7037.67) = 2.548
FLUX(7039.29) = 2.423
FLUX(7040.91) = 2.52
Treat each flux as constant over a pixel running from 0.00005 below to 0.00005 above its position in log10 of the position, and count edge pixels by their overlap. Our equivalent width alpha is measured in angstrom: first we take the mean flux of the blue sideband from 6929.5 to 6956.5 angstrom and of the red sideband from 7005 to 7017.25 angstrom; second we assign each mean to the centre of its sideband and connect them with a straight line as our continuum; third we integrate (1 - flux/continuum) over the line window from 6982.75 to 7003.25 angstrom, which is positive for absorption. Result 0.4 angstrom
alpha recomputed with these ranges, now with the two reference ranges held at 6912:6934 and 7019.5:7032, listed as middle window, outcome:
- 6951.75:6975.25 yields -0.56 angstrom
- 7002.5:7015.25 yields -0.35 angstrom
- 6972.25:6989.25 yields -0.14 angstrom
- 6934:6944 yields -0.20 angstrom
